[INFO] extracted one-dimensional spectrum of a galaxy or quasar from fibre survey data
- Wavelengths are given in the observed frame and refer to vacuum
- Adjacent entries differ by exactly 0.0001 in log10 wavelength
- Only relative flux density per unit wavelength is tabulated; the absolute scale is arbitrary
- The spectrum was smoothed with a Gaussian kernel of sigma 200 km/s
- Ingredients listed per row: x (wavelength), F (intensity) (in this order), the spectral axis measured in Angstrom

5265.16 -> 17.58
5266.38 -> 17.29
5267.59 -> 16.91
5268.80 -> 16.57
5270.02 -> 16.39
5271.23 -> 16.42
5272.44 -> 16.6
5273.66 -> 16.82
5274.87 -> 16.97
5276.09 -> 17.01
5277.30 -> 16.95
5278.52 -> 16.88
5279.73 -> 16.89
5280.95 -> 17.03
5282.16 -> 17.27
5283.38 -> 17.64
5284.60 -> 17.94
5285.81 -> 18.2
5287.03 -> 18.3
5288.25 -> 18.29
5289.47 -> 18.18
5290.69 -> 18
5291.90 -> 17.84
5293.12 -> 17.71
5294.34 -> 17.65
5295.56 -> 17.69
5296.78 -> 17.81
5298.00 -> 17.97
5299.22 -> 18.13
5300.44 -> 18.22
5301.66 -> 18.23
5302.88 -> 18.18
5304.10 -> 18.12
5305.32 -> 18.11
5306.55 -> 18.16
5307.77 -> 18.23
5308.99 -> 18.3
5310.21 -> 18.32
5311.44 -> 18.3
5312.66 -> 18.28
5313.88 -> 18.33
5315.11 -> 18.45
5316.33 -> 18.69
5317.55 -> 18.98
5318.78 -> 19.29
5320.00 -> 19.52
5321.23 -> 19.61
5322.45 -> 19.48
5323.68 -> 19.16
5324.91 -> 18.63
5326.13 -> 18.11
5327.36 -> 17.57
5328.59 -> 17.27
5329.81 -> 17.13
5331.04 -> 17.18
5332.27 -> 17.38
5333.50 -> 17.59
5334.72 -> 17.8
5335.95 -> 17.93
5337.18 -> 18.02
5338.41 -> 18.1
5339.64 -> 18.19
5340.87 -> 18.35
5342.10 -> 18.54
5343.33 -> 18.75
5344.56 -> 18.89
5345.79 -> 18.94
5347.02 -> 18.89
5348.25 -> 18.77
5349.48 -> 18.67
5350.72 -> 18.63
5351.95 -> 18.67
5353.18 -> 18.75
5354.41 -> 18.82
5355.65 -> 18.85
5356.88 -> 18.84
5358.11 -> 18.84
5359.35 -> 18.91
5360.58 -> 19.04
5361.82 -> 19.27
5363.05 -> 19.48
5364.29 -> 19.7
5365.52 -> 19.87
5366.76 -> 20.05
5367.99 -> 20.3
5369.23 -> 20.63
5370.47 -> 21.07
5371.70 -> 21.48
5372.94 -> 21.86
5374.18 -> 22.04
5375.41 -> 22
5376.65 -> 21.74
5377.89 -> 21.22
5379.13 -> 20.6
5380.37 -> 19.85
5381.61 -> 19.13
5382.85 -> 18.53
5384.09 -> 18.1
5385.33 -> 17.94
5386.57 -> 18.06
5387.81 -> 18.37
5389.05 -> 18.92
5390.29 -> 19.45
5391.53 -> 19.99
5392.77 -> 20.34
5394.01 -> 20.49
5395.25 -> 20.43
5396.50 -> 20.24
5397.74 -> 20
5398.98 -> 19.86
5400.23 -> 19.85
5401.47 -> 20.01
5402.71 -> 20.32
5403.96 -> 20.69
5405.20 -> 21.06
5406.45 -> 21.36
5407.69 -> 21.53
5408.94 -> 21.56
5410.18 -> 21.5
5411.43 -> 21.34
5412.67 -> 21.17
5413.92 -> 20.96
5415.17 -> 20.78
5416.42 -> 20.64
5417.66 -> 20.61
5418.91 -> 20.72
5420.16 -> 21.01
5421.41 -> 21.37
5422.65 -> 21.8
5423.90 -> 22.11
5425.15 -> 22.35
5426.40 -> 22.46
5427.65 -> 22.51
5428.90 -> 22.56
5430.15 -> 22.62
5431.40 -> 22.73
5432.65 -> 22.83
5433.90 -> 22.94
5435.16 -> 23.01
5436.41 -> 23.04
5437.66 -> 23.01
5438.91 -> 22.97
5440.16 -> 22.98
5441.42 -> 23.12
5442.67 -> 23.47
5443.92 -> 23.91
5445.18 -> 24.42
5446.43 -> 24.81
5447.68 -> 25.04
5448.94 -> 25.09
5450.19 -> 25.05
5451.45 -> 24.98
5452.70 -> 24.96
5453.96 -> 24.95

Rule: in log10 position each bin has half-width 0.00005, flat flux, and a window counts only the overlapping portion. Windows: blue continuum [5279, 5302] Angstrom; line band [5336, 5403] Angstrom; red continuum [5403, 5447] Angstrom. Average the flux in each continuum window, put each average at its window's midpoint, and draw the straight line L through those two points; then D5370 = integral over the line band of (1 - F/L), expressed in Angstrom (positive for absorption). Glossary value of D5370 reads 2.8 Angstrom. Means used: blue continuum 17.8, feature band 19.5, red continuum 22.2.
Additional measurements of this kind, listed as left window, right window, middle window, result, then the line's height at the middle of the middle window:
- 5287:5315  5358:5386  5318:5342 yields 0.8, 18.9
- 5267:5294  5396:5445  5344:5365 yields 0.8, 19.7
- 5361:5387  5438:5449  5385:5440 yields 2.8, 22.2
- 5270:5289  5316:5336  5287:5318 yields -0.7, 17.8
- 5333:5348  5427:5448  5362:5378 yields -0.8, 19.9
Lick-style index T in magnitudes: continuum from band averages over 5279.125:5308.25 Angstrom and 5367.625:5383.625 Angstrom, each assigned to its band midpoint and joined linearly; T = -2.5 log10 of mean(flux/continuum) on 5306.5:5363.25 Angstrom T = 0.05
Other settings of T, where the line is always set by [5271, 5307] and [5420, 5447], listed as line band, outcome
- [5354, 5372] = 0.036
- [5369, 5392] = 0.047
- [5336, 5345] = 0.066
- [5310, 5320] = -0.004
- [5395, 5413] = 0.054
